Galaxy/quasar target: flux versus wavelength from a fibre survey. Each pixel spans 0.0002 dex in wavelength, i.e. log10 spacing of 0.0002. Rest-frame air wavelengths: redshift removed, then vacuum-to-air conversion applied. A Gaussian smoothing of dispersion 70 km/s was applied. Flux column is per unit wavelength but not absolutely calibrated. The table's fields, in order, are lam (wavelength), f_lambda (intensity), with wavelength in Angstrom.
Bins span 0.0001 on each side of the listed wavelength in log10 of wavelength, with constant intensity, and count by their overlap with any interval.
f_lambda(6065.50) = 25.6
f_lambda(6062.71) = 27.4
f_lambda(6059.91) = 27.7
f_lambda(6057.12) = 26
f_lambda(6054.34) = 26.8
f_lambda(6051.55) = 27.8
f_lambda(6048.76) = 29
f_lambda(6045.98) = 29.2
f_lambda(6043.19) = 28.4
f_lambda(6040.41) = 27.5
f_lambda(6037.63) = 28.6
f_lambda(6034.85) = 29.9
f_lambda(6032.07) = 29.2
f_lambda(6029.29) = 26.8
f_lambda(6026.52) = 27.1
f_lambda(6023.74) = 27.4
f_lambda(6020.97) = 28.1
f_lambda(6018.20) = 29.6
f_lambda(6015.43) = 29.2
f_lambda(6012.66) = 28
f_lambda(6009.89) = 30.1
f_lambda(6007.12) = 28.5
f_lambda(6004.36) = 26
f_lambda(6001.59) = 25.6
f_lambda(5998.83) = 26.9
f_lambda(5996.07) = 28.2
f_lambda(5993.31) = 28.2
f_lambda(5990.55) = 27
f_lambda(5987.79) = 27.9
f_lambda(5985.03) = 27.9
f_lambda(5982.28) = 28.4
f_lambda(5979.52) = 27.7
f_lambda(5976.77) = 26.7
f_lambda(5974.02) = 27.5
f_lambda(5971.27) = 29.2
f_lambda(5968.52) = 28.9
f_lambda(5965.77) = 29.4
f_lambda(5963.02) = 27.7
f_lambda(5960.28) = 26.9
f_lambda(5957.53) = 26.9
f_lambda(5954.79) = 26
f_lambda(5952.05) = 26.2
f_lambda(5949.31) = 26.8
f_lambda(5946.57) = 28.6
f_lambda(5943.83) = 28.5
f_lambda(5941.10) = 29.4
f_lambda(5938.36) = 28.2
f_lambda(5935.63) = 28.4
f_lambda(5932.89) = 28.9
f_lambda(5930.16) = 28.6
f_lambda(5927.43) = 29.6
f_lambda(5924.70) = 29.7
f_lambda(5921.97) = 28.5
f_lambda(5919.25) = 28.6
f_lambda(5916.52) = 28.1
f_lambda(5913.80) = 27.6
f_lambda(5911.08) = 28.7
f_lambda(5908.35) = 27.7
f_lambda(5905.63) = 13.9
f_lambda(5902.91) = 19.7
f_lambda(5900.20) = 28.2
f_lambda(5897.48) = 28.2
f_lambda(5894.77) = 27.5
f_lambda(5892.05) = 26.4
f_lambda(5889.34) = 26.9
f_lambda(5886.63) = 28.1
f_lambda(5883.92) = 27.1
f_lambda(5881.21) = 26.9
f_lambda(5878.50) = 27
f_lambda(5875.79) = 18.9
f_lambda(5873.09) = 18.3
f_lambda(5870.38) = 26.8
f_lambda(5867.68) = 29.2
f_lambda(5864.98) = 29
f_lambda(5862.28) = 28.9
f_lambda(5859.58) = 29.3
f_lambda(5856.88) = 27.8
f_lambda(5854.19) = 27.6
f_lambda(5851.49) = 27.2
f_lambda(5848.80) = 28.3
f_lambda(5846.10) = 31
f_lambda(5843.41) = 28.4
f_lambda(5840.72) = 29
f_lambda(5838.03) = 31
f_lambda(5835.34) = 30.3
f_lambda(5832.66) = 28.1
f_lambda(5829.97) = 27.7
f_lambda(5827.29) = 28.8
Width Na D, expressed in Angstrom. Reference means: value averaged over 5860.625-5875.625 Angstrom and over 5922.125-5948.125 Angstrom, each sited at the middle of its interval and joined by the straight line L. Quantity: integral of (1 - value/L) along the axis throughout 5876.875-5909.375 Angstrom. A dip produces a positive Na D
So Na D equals 1.70 Angstrom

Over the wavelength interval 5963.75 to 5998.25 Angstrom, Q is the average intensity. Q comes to 28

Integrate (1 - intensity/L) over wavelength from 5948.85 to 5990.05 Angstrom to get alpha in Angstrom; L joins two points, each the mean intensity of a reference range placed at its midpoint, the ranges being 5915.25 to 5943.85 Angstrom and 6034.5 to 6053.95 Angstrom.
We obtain 1.5 Angstrom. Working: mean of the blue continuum 28.8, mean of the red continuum 28.5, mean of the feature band 27.6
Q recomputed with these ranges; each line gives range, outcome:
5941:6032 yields 27.8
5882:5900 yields 27.4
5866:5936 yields 26.4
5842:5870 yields 28.6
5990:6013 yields 27.6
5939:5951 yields 28.3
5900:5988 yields 27.4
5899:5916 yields 24.5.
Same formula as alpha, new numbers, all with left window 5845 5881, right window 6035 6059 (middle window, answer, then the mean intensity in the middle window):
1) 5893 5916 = 1.5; 25.3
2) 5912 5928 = -0.8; 28.6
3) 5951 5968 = 0.1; 27.3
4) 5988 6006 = 0.4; 27.1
